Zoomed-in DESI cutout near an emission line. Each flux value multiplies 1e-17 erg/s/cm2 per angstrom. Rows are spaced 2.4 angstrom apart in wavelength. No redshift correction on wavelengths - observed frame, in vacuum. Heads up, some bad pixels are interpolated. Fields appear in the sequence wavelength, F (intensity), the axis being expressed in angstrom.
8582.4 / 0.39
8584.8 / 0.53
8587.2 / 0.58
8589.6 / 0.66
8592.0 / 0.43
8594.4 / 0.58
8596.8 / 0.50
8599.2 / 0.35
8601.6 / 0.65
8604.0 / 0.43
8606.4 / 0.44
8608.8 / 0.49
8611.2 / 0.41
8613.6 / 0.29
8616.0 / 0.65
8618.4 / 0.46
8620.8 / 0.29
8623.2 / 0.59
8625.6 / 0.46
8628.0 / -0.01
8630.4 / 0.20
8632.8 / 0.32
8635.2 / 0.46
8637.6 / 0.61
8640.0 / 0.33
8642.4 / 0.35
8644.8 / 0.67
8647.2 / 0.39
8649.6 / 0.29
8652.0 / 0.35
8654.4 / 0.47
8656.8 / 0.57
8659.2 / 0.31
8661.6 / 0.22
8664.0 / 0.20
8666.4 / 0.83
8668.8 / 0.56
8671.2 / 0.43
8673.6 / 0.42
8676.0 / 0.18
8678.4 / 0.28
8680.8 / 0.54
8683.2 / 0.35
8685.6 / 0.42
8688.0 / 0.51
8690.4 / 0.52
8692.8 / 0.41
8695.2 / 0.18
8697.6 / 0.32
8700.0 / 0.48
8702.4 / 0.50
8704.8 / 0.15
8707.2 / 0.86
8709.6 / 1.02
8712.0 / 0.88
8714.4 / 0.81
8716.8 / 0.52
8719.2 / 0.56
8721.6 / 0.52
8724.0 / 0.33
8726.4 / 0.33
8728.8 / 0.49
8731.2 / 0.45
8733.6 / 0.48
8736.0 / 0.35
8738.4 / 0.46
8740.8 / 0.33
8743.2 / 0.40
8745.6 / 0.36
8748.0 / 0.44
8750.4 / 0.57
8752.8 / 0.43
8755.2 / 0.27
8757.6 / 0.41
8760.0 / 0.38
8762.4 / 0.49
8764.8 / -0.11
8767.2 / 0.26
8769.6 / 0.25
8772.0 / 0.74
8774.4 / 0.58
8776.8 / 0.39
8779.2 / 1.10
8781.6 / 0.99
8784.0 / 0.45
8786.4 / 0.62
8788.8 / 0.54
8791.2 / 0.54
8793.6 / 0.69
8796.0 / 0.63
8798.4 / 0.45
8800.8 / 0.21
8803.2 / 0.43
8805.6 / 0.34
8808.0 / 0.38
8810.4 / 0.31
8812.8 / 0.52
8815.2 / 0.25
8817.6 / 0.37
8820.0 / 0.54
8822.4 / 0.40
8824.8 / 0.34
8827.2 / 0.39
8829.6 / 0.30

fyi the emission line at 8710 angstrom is Hbeta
